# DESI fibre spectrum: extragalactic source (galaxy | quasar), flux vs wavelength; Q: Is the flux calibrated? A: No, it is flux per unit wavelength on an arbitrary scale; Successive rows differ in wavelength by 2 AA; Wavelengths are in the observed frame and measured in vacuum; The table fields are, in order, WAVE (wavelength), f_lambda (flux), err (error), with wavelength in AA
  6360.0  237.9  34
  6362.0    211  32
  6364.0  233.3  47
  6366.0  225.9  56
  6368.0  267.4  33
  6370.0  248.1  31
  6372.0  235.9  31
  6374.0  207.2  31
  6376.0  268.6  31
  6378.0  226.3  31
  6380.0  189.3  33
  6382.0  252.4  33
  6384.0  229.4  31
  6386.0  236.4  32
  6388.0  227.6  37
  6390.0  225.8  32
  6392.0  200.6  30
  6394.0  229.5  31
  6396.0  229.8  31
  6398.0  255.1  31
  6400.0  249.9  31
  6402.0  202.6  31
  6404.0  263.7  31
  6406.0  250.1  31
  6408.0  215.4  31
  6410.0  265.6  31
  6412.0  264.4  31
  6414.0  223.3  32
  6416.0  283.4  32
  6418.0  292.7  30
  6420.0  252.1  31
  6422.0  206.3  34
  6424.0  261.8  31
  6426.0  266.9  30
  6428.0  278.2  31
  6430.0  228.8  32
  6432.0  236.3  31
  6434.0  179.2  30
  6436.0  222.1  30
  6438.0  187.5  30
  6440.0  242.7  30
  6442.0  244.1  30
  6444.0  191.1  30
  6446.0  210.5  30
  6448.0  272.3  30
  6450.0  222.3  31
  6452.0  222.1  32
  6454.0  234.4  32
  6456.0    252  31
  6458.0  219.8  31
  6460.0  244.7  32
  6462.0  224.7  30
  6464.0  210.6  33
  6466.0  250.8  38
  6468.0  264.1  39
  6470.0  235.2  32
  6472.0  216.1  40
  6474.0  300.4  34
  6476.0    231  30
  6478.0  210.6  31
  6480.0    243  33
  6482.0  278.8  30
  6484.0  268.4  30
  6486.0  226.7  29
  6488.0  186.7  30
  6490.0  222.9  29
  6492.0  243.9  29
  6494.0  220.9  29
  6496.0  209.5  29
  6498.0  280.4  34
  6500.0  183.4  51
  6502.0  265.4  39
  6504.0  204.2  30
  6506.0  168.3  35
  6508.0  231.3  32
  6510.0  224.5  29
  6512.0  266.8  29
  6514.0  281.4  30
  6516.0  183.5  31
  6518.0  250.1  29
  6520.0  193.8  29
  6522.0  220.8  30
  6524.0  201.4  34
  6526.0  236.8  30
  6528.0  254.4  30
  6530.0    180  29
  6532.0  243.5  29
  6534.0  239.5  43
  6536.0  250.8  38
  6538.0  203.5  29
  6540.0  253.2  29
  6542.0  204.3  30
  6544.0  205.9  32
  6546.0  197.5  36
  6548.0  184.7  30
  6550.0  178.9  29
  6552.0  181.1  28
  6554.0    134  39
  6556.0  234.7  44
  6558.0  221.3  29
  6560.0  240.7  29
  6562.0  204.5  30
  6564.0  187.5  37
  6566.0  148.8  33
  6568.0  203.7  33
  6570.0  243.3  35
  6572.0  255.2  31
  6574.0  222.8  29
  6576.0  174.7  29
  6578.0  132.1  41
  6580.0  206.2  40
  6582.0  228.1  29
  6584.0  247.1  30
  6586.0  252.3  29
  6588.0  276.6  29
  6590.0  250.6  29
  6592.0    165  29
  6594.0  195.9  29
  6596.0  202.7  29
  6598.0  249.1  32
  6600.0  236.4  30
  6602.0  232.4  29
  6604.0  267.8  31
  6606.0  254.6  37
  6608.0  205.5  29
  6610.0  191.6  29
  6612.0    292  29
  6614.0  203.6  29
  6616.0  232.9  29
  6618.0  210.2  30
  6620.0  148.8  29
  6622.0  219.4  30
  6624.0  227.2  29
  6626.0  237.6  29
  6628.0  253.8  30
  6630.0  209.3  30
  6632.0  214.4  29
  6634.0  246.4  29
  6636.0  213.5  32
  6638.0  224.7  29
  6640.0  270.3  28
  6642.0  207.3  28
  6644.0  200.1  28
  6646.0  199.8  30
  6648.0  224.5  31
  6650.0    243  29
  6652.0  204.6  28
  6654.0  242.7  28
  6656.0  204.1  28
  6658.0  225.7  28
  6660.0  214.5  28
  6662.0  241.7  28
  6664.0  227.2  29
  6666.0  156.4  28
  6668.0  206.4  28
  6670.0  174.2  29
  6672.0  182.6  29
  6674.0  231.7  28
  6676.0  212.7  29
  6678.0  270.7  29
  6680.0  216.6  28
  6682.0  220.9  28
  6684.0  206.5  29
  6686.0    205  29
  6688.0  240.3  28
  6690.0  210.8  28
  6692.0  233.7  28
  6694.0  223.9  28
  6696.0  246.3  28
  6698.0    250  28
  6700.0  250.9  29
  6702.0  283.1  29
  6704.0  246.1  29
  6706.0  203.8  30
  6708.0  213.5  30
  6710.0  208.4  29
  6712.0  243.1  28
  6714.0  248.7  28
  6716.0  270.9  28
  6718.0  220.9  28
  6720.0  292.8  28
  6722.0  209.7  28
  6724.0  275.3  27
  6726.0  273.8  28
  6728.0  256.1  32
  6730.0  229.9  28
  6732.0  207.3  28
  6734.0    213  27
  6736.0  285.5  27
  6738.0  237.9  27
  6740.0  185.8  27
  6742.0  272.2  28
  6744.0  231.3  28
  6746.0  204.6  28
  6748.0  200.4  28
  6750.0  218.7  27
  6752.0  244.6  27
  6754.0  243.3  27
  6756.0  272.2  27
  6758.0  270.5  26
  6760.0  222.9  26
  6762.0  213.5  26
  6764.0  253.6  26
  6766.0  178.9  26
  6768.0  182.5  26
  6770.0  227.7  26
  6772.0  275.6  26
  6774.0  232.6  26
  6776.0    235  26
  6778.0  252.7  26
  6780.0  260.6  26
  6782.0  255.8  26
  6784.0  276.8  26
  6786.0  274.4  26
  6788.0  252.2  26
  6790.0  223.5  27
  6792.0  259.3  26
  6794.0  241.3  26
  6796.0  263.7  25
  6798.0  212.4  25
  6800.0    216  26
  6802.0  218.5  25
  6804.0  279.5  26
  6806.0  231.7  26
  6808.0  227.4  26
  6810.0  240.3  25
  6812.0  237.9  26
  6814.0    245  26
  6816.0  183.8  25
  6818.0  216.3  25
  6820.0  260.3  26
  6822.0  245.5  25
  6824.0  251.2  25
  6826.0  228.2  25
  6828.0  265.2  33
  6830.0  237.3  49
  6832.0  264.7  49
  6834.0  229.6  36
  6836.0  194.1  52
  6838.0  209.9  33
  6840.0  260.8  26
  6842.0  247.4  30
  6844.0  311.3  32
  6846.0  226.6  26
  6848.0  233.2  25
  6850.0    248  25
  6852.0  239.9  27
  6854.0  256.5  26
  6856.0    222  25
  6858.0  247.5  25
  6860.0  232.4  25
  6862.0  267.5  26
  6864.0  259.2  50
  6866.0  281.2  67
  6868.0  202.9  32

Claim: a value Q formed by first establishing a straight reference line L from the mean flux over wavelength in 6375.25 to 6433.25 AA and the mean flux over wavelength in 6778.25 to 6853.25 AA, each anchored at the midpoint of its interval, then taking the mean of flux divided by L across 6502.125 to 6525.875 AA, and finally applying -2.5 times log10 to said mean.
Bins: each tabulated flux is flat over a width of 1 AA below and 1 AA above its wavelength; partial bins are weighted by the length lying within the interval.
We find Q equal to 0.09 mag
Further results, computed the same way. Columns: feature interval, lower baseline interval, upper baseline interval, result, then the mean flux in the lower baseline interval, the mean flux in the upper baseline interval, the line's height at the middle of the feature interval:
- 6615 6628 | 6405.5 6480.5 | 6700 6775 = 0.10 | 238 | 237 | 237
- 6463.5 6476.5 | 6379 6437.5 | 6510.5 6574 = -0.08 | 238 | 216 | 228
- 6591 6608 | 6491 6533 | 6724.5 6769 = 0.02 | 226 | 232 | 228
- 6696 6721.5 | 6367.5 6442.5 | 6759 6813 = -0.02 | 238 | 239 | 239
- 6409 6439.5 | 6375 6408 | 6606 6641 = -0.05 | 233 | 224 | 232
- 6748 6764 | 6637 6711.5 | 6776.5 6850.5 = -0.02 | 222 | 243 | 234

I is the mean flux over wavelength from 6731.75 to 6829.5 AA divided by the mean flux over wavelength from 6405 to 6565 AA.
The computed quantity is 1.0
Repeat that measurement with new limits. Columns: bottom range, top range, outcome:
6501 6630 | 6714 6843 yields 1.09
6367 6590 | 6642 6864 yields 1.03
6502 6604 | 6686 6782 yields 1.09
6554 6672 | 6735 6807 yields 1.10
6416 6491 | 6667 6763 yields 0.98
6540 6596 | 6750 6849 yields 1.16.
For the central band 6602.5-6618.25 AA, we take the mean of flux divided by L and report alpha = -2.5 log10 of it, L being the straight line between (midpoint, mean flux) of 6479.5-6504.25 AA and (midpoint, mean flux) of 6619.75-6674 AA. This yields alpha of -0.06 mag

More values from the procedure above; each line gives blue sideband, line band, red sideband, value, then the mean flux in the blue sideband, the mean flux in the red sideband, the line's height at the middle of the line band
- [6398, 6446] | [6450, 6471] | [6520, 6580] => -0.025 mag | 239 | 208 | 230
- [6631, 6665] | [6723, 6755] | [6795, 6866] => -0.018 mag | 224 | 241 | 232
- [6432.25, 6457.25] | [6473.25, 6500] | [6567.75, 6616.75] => -0.063 mag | 224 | 225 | 224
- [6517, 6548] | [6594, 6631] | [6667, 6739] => 0.006 mag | 221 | 233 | 227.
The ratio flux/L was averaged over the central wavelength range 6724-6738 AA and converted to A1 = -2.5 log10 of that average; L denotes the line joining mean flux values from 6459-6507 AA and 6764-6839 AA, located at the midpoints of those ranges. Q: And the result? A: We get -0.04 mag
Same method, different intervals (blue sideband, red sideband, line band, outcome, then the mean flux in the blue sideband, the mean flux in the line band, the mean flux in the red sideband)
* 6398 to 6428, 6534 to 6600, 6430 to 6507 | 0.03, 251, 230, 211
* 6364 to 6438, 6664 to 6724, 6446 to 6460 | 0.00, 238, 236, 228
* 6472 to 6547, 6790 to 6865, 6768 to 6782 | -0.02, 229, 243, 241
